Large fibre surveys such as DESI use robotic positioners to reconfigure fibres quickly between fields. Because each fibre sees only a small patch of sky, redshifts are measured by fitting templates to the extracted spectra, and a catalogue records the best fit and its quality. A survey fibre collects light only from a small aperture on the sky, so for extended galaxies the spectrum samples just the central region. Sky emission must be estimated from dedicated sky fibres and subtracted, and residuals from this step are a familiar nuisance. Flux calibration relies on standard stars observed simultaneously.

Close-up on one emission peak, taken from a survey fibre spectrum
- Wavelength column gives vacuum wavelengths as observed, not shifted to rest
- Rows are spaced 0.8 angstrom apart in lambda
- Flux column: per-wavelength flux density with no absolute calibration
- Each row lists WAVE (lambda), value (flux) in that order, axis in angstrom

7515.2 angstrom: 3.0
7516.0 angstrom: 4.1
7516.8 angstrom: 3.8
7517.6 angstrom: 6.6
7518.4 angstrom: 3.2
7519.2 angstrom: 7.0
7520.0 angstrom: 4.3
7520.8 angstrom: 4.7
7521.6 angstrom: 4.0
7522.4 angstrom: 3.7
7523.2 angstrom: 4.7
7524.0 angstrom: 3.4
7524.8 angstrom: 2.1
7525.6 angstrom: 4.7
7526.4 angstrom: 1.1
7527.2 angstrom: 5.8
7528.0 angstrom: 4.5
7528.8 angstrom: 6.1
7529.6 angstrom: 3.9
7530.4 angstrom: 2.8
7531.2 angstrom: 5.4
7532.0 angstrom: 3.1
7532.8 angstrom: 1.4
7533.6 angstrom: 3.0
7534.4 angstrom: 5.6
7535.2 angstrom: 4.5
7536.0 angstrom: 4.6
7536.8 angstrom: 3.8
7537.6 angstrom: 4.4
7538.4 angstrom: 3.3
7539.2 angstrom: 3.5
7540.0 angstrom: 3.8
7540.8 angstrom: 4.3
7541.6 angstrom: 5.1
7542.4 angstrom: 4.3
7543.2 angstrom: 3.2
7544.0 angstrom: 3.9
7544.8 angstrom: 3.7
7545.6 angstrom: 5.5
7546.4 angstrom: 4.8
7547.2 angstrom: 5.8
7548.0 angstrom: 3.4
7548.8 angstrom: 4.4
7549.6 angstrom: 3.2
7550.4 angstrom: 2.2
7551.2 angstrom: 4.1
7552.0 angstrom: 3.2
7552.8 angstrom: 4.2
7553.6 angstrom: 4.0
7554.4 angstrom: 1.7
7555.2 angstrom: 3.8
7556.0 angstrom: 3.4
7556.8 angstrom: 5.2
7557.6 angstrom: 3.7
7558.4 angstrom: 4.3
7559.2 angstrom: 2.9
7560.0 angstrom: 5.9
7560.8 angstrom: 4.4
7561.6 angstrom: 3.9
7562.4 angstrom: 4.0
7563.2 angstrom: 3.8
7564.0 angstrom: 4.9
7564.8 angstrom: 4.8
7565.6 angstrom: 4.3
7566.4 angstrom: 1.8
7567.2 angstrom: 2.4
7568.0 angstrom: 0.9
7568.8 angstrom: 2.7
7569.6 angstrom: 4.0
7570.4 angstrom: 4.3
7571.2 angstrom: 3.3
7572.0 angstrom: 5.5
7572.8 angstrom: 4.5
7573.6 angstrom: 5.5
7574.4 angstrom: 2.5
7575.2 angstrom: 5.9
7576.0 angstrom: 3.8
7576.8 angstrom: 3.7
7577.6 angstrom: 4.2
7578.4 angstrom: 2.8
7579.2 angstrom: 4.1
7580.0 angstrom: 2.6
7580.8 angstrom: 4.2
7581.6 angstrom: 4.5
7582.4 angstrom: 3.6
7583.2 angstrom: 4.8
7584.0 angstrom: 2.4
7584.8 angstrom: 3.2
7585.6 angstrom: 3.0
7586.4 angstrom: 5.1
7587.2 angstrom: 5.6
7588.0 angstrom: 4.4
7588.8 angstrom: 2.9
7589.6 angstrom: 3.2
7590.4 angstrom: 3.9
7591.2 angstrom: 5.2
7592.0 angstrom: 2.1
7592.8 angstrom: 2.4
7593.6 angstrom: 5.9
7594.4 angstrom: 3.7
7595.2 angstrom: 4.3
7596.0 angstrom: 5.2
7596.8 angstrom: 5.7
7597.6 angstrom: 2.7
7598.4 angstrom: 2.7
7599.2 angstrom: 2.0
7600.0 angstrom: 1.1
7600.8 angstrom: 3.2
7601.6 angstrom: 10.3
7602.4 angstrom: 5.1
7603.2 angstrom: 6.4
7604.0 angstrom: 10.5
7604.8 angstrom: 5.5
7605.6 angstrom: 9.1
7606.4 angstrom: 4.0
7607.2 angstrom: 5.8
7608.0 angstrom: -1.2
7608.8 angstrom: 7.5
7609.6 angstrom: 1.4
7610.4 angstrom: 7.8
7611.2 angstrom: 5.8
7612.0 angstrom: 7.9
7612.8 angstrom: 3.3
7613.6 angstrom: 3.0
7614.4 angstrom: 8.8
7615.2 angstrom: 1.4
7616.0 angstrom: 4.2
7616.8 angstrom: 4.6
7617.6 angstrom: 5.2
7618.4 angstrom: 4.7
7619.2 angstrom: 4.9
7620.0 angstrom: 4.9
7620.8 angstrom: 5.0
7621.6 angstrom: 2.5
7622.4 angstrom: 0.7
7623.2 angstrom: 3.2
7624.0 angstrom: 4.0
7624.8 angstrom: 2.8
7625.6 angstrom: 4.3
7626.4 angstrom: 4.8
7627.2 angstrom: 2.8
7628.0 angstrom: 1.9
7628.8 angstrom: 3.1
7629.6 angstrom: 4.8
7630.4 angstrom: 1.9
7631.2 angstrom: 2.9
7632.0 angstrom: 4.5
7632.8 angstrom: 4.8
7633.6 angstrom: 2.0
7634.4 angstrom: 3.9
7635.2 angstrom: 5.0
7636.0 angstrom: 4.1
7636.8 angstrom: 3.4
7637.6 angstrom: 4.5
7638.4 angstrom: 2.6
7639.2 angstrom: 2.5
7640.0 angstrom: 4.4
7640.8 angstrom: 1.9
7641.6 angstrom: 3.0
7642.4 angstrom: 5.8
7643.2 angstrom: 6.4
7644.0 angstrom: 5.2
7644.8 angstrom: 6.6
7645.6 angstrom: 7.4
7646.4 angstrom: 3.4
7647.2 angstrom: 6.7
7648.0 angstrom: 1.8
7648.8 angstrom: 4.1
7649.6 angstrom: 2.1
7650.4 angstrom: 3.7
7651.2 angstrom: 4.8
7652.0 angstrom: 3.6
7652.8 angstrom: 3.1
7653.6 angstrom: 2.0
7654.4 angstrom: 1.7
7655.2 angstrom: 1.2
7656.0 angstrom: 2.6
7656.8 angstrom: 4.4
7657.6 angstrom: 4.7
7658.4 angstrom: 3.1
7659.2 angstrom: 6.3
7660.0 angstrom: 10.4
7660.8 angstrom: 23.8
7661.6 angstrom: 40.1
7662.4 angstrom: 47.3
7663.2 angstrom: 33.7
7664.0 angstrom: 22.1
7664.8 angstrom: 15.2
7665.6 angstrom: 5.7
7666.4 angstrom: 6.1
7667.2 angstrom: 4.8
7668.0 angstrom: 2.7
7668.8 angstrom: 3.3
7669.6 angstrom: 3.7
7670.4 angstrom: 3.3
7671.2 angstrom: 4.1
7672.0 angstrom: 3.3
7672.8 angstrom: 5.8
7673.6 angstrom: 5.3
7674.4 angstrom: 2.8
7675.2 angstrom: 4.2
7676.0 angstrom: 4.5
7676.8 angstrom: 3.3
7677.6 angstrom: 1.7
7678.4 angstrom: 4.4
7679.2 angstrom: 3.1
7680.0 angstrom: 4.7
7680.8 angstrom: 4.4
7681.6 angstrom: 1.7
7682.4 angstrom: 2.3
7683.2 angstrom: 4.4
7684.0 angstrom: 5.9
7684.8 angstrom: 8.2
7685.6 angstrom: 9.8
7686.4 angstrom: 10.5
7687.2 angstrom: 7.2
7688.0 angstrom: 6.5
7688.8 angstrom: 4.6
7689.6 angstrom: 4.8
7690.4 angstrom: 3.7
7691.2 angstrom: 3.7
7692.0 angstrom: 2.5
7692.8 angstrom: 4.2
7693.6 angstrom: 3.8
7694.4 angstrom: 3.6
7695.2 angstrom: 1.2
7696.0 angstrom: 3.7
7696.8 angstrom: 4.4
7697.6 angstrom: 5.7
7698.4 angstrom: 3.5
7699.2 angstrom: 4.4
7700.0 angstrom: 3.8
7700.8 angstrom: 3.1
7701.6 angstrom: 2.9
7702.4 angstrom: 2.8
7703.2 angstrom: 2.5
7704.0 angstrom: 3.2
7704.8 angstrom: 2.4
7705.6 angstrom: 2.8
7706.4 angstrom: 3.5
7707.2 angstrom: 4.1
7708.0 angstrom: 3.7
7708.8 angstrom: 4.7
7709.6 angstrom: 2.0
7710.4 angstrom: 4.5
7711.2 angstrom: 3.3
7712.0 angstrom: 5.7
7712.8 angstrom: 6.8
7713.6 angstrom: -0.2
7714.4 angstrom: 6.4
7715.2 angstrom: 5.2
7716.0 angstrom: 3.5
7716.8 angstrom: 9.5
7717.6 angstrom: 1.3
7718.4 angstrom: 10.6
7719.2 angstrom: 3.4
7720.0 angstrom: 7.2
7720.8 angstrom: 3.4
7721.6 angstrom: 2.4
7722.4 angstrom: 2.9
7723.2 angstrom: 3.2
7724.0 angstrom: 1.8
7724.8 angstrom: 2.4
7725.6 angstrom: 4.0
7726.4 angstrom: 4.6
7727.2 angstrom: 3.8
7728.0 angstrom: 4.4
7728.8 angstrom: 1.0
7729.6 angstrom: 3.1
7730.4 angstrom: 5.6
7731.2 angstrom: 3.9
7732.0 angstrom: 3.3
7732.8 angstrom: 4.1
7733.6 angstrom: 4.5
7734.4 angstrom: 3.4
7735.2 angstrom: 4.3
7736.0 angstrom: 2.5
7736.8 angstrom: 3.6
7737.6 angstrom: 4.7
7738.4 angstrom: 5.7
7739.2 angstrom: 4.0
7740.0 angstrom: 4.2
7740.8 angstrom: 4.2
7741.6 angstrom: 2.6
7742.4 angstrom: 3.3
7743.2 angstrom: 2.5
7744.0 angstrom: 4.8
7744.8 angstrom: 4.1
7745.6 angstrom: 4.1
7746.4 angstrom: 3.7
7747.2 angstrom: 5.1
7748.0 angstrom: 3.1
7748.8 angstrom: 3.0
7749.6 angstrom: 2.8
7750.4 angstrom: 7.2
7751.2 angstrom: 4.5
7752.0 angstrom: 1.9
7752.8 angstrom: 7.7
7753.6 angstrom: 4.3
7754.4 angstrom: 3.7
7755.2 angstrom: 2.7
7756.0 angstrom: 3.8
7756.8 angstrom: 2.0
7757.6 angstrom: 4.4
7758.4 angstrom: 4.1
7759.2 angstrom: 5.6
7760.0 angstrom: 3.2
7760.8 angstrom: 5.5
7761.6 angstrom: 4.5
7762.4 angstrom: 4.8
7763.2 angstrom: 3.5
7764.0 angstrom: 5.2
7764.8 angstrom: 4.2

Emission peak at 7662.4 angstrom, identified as H-alpha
